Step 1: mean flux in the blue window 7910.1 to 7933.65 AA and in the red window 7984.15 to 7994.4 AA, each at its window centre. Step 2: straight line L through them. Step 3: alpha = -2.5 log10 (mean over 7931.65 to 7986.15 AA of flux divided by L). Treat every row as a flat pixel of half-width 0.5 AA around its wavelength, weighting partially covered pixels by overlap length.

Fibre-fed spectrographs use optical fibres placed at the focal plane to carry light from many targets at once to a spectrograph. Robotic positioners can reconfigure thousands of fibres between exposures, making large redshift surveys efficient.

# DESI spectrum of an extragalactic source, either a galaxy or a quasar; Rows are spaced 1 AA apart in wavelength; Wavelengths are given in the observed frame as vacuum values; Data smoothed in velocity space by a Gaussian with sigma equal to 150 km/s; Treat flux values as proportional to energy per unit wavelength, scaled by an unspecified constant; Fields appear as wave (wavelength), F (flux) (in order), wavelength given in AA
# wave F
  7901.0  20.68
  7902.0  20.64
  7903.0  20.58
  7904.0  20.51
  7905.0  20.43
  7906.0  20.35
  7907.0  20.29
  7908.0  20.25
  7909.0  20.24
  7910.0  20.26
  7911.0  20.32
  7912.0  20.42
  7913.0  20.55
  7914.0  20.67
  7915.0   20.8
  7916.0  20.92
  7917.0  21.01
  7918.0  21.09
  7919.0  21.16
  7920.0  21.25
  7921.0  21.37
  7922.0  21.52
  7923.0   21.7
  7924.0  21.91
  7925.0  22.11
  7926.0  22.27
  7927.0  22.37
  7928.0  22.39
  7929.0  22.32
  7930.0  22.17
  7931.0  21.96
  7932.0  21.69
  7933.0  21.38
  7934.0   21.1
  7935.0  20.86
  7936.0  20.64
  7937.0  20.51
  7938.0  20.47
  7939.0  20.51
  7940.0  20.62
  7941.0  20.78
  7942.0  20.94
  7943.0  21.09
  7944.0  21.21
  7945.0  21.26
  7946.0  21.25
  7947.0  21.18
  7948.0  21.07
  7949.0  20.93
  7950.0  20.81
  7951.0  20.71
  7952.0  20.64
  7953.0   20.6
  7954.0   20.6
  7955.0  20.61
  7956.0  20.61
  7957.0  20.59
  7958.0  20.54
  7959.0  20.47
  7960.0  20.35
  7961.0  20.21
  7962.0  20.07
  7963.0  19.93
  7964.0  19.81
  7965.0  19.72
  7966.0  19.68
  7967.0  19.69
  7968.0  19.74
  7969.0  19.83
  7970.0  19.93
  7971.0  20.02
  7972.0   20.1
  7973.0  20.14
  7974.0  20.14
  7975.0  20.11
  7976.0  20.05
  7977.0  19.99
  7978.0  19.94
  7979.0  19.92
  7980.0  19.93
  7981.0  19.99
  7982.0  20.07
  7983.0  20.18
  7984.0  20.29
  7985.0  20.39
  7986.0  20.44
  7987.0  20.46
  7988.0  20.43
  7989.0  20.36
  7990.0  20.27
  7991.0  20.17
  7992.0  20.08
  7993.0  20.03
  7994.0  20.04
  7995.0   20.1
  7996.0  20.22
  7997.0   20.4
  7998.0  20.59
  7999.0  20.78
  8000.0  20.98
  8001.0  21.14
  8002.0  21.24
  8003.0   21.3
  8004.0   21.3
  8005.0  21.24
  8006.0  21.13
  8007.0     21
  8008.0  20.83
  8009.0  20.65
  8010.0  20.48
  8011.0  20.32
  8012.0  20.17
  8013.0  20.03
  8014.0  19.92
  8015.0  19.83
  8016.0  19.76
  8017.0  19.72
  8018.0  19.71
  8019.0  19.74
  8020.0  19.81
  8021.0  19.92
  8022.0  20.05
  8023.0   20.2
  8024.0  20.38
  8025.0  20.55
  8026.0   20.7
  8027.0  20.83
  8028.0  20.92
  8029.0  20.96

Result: 0.02 mag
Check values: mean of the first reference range 21.4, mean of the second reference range 20.3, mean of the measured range 20.4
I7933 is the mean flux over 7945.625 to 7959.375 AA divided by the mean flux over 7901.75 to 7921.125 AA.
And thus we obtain 1.01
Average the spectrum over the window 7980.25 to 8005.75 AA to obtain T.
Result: 20.5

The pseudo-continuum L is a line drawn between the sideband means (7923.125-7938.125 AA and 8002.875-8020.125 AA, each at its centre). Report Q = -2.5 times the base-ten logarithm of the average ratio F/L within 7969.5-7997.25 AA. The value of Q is 0.04 mag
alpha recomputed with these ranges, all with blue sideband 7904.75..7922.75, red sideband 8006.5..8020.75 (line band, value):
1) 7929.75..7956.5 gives -0.02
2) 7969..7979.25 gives 0.02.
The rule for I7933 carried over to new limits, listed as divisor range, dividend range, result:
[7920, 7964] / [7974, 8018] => 0.97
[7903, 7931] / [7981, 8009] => 0.97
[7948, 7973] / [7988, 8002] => 1.01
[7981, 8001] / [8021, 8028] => 1.01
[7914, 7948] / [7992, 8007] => 0.97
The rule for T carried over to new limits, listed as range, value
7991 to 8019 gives 20.5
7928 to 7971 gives 20.7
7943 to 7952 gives 21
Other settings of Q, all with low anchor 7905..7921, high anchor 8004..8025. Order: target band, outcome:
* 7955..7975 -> 0.02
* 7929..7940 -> -0.03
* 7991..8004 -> -0.01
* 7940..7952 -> -0.02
